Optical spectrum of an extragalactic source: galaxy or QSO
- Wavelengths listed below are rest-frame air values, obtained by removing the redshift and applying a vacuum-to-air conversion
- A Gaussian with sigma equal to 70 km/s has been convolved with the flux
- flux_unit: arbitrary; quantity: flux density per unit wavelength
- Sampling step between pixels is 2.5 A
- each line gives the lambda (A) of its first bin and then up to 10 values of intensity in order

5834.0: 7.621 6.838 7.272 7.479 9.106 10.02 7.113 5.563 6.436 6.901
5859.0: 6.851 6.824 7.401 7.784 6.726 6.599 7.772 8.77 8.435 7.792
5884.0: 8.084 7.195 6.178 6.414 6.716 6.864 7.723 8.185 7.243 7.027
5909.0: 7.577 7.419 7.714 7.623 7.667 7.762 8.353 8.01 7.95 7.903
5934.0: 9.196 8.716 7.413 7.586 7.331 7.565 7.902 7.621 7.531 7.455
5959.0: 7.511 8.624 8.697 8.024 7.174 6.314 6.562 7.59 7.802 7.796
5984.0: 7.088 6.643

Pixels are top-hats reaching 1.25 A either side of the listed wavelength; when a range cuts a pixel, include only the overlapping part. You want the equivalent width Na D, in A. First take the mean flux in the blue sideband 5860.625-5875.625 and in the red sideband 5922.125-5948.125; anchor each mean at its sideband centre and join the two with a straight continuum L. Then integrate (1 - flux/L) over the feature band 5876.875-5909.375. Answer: 0.6 A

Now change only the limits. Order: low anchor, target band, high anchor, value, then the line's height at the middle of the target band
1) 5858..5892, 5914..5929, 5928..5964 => -0.30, 7.72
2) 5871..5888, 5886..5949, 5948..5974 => 1.24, 7.74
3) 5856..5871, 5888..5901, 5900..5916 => 0.92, 7.39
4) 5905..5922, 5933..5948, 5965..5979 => -1.14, 7.39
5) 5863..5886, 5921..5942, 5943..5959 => -1.46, 7.6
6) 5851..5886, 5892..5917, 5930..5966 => 0.74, 7.6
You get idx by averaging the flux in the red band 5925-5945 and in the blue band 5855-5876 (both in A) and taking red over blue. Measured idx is 1.12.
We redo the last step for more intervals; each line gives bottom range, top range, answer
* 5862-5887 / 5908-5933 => 1.02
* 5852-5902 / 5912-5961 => 1.08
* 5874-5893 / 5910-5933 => 1.04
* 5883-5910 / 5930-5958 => 1.09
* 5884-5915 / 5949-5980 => 1.05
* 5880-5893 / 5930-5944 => 1.13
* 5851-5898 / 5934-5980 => 1.07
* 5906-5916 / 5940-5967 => 1.04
